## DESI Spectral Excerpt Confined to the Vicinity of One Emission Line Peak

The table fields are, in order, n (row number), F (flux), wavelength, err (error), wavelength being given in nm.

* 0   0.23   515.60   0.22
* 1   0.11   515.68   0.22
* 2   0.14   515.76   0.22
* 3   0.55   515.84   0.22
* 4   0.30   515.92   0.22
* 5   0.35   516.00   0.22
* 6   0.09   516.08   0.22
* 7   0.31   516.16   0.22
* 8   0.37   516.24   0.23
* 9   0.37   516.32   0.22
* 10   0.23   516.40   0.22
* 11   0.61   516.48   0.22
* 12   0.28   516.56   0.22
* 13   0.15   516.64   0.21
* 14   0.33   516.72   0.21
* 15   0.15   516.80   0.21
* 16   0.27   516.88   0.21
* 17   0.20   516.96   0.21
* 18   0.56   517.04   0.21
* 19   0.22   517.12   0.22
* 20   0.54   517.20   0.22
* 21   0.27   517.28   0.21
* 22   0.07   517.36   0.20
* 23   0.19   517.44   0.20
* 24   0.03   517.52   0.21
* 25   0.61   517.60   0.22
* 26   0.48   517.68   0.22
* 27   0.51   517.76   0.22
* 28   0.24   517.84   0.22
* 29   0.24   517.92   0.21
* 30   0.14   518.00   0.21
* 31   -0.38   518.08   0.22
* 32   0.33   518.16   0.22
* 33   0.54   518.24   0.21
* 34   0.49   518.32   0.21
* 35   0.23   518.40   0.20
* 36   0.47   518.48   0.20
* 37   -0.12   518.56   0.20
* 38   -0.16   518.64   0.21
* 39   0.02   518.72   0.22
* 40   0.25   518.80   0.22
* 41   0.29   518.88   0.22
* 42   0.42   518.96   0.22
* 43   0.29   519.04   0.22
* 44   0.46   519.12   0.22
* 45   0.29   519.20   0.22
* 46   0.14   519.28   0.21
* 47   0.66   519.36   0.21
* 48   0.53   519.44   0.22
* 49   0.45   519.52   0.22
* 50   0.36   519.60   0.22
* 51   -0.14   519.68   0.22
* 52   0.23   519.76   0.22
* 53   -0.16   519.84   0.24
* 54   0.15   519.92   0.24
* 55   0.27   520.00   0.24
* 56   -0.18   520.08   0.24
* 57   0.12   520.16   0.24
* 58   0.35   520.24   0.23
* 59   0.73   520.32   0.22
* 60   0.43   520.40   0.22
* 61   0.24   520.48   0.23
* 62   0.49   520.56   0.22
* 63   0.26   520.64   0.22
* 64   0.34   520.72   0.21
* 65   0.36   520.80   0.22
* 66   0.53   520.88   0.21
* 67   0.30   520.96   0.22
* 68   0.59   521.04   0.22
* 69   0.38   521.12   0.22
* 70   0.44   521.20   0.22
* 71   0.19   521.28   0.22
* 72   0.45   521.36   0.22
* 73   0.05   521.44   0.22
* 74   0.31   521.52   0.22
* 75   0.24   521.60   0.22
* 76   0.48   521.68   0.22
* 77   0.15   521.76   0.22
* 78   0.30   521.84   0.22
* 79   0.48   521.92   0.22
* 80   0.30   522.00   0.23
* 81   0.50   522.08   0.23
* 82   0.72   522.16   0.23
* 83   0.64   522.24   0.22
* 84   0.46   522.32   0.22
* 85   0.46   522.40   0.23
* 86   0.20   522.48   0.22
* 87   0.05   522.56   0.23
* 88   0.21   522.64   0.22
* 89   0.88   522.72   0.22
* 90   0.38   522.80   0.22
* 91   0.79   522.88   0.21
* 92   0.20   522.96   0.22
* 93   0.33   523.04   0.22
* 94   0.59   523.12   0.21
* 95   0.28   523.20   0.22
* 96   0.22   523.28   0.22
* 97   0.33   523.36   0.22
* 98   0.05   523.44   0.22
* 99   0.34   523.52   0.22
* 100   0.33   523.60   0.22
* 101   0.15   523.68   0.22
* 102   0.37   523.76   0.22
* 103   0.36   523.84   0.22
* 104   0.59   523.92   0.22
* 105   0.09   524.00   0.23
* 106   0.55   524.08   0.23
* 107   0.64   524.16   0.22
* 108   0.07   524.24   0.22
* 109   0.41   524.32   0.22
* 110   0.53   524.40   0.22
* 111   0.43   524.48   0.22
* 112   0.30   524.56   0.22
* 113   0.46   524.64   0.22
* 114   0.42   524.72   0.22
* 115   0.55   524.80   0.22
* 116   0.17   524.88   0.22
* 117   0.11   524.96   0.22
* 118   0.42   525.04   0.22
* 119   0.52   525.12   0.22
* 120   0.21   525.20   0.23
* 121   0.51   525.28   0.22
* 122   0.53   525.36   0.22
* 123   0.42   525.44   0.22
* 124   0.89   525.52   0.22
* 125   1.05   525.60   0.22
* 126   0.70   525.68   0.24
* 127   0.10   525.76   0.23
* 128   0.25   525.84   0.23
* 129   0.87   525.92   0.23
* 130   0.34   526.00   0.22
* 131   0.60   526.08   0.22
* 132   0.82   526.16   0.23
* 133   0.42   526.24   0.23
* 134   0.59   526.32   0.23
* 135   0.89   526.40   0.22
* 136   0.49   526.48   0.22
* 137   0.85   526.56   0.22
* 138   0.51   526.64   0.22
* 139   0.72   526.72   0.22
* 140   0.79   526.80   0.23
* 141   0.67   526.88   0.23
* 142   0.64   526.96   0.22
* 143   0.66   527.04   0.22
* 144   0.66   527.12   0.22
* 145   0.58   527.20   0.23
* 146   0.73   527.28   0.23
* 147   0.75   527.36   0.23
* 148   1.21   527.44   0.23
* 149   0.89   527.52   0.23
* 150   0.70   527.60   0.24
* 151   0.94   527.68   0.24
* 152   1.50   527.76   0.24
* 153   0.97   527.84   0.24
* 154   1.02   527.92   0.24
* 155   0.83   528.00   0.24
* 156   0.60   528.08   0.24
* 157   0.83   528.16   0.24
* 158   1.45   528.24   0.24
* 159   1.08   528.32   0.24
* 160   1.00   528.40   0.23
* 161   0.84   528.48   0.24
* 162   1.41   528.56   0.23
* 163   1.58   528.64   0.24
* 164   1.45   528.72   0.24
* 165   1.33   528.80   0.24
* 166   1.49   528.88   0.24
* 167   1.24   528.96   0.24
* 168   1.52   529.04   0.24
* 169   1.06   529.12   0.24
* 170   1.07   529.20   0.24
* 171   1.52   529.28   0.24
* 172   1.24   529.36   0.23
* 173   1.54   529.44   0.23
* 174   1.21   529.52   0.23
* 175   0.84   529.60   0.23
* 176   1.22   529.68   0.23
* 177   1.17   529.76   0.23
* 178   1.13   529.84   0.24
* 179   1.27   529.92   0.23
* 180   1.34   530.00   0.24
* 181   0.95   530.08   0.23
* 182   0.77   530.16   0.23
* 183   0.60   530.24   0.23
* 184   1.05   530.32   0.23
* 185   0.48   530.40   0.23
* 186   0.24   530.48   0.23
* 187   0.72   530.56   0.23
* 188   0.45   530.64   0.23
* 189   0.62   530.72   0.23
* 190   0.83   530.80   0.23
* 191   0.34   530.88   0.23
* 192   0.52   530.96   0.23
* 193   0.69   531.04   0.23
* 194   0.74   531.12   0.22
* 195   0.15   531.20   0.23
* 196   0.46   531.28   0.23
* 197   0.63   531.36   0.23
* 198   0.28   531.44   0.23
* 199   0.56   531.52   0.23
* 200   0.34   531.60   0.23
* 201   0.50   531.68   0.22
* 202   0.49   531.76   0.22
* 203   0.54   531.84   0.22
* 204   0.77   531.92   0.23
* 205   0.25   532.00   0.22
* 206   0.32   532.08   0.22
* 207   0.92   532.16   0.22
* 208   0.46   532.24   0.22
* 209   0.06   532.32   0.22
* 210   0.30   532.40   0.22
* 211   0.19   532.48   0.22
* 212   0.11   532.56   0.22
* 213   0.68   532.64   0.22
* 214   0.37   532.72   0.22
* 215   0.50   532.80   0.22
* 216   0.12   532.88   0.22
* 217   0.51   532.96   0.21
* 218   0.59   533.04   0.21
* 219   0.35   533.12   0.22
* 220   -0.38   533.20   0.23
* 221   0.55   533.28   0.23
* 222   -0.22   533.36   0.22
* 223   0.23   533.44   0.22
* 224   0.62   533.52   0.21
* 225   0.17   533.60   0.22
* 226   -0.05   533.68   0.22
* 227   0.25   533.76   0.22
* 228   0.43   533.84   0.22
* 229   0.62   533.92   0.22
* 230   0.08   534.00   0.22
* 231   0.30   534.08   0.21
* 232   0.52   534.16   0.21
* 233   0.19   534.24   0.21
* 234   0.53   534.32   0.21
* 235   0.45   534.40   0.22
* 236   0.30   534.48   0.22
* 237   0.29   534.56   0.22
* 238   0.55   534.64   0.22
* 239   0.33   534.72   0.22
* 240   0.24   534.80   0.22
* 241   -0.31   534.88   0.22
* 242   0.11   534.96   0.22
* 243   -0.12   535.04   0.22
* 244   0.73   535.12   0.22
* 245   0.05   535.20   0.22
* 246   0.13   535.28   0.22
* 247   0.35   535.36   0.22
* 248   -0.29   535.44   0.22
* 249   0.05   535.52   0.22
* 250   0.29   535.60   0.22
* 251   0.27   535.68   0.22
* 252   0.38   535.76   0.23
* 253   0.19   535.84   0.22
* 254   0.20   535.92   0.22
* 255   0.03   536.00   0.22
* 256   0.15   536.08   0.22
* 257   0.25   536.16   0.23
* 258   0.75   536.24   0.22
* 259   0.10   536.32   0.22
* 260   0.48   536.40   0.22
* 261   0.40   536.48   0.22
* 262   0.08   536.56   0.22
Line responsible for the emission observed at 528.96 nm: C IV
